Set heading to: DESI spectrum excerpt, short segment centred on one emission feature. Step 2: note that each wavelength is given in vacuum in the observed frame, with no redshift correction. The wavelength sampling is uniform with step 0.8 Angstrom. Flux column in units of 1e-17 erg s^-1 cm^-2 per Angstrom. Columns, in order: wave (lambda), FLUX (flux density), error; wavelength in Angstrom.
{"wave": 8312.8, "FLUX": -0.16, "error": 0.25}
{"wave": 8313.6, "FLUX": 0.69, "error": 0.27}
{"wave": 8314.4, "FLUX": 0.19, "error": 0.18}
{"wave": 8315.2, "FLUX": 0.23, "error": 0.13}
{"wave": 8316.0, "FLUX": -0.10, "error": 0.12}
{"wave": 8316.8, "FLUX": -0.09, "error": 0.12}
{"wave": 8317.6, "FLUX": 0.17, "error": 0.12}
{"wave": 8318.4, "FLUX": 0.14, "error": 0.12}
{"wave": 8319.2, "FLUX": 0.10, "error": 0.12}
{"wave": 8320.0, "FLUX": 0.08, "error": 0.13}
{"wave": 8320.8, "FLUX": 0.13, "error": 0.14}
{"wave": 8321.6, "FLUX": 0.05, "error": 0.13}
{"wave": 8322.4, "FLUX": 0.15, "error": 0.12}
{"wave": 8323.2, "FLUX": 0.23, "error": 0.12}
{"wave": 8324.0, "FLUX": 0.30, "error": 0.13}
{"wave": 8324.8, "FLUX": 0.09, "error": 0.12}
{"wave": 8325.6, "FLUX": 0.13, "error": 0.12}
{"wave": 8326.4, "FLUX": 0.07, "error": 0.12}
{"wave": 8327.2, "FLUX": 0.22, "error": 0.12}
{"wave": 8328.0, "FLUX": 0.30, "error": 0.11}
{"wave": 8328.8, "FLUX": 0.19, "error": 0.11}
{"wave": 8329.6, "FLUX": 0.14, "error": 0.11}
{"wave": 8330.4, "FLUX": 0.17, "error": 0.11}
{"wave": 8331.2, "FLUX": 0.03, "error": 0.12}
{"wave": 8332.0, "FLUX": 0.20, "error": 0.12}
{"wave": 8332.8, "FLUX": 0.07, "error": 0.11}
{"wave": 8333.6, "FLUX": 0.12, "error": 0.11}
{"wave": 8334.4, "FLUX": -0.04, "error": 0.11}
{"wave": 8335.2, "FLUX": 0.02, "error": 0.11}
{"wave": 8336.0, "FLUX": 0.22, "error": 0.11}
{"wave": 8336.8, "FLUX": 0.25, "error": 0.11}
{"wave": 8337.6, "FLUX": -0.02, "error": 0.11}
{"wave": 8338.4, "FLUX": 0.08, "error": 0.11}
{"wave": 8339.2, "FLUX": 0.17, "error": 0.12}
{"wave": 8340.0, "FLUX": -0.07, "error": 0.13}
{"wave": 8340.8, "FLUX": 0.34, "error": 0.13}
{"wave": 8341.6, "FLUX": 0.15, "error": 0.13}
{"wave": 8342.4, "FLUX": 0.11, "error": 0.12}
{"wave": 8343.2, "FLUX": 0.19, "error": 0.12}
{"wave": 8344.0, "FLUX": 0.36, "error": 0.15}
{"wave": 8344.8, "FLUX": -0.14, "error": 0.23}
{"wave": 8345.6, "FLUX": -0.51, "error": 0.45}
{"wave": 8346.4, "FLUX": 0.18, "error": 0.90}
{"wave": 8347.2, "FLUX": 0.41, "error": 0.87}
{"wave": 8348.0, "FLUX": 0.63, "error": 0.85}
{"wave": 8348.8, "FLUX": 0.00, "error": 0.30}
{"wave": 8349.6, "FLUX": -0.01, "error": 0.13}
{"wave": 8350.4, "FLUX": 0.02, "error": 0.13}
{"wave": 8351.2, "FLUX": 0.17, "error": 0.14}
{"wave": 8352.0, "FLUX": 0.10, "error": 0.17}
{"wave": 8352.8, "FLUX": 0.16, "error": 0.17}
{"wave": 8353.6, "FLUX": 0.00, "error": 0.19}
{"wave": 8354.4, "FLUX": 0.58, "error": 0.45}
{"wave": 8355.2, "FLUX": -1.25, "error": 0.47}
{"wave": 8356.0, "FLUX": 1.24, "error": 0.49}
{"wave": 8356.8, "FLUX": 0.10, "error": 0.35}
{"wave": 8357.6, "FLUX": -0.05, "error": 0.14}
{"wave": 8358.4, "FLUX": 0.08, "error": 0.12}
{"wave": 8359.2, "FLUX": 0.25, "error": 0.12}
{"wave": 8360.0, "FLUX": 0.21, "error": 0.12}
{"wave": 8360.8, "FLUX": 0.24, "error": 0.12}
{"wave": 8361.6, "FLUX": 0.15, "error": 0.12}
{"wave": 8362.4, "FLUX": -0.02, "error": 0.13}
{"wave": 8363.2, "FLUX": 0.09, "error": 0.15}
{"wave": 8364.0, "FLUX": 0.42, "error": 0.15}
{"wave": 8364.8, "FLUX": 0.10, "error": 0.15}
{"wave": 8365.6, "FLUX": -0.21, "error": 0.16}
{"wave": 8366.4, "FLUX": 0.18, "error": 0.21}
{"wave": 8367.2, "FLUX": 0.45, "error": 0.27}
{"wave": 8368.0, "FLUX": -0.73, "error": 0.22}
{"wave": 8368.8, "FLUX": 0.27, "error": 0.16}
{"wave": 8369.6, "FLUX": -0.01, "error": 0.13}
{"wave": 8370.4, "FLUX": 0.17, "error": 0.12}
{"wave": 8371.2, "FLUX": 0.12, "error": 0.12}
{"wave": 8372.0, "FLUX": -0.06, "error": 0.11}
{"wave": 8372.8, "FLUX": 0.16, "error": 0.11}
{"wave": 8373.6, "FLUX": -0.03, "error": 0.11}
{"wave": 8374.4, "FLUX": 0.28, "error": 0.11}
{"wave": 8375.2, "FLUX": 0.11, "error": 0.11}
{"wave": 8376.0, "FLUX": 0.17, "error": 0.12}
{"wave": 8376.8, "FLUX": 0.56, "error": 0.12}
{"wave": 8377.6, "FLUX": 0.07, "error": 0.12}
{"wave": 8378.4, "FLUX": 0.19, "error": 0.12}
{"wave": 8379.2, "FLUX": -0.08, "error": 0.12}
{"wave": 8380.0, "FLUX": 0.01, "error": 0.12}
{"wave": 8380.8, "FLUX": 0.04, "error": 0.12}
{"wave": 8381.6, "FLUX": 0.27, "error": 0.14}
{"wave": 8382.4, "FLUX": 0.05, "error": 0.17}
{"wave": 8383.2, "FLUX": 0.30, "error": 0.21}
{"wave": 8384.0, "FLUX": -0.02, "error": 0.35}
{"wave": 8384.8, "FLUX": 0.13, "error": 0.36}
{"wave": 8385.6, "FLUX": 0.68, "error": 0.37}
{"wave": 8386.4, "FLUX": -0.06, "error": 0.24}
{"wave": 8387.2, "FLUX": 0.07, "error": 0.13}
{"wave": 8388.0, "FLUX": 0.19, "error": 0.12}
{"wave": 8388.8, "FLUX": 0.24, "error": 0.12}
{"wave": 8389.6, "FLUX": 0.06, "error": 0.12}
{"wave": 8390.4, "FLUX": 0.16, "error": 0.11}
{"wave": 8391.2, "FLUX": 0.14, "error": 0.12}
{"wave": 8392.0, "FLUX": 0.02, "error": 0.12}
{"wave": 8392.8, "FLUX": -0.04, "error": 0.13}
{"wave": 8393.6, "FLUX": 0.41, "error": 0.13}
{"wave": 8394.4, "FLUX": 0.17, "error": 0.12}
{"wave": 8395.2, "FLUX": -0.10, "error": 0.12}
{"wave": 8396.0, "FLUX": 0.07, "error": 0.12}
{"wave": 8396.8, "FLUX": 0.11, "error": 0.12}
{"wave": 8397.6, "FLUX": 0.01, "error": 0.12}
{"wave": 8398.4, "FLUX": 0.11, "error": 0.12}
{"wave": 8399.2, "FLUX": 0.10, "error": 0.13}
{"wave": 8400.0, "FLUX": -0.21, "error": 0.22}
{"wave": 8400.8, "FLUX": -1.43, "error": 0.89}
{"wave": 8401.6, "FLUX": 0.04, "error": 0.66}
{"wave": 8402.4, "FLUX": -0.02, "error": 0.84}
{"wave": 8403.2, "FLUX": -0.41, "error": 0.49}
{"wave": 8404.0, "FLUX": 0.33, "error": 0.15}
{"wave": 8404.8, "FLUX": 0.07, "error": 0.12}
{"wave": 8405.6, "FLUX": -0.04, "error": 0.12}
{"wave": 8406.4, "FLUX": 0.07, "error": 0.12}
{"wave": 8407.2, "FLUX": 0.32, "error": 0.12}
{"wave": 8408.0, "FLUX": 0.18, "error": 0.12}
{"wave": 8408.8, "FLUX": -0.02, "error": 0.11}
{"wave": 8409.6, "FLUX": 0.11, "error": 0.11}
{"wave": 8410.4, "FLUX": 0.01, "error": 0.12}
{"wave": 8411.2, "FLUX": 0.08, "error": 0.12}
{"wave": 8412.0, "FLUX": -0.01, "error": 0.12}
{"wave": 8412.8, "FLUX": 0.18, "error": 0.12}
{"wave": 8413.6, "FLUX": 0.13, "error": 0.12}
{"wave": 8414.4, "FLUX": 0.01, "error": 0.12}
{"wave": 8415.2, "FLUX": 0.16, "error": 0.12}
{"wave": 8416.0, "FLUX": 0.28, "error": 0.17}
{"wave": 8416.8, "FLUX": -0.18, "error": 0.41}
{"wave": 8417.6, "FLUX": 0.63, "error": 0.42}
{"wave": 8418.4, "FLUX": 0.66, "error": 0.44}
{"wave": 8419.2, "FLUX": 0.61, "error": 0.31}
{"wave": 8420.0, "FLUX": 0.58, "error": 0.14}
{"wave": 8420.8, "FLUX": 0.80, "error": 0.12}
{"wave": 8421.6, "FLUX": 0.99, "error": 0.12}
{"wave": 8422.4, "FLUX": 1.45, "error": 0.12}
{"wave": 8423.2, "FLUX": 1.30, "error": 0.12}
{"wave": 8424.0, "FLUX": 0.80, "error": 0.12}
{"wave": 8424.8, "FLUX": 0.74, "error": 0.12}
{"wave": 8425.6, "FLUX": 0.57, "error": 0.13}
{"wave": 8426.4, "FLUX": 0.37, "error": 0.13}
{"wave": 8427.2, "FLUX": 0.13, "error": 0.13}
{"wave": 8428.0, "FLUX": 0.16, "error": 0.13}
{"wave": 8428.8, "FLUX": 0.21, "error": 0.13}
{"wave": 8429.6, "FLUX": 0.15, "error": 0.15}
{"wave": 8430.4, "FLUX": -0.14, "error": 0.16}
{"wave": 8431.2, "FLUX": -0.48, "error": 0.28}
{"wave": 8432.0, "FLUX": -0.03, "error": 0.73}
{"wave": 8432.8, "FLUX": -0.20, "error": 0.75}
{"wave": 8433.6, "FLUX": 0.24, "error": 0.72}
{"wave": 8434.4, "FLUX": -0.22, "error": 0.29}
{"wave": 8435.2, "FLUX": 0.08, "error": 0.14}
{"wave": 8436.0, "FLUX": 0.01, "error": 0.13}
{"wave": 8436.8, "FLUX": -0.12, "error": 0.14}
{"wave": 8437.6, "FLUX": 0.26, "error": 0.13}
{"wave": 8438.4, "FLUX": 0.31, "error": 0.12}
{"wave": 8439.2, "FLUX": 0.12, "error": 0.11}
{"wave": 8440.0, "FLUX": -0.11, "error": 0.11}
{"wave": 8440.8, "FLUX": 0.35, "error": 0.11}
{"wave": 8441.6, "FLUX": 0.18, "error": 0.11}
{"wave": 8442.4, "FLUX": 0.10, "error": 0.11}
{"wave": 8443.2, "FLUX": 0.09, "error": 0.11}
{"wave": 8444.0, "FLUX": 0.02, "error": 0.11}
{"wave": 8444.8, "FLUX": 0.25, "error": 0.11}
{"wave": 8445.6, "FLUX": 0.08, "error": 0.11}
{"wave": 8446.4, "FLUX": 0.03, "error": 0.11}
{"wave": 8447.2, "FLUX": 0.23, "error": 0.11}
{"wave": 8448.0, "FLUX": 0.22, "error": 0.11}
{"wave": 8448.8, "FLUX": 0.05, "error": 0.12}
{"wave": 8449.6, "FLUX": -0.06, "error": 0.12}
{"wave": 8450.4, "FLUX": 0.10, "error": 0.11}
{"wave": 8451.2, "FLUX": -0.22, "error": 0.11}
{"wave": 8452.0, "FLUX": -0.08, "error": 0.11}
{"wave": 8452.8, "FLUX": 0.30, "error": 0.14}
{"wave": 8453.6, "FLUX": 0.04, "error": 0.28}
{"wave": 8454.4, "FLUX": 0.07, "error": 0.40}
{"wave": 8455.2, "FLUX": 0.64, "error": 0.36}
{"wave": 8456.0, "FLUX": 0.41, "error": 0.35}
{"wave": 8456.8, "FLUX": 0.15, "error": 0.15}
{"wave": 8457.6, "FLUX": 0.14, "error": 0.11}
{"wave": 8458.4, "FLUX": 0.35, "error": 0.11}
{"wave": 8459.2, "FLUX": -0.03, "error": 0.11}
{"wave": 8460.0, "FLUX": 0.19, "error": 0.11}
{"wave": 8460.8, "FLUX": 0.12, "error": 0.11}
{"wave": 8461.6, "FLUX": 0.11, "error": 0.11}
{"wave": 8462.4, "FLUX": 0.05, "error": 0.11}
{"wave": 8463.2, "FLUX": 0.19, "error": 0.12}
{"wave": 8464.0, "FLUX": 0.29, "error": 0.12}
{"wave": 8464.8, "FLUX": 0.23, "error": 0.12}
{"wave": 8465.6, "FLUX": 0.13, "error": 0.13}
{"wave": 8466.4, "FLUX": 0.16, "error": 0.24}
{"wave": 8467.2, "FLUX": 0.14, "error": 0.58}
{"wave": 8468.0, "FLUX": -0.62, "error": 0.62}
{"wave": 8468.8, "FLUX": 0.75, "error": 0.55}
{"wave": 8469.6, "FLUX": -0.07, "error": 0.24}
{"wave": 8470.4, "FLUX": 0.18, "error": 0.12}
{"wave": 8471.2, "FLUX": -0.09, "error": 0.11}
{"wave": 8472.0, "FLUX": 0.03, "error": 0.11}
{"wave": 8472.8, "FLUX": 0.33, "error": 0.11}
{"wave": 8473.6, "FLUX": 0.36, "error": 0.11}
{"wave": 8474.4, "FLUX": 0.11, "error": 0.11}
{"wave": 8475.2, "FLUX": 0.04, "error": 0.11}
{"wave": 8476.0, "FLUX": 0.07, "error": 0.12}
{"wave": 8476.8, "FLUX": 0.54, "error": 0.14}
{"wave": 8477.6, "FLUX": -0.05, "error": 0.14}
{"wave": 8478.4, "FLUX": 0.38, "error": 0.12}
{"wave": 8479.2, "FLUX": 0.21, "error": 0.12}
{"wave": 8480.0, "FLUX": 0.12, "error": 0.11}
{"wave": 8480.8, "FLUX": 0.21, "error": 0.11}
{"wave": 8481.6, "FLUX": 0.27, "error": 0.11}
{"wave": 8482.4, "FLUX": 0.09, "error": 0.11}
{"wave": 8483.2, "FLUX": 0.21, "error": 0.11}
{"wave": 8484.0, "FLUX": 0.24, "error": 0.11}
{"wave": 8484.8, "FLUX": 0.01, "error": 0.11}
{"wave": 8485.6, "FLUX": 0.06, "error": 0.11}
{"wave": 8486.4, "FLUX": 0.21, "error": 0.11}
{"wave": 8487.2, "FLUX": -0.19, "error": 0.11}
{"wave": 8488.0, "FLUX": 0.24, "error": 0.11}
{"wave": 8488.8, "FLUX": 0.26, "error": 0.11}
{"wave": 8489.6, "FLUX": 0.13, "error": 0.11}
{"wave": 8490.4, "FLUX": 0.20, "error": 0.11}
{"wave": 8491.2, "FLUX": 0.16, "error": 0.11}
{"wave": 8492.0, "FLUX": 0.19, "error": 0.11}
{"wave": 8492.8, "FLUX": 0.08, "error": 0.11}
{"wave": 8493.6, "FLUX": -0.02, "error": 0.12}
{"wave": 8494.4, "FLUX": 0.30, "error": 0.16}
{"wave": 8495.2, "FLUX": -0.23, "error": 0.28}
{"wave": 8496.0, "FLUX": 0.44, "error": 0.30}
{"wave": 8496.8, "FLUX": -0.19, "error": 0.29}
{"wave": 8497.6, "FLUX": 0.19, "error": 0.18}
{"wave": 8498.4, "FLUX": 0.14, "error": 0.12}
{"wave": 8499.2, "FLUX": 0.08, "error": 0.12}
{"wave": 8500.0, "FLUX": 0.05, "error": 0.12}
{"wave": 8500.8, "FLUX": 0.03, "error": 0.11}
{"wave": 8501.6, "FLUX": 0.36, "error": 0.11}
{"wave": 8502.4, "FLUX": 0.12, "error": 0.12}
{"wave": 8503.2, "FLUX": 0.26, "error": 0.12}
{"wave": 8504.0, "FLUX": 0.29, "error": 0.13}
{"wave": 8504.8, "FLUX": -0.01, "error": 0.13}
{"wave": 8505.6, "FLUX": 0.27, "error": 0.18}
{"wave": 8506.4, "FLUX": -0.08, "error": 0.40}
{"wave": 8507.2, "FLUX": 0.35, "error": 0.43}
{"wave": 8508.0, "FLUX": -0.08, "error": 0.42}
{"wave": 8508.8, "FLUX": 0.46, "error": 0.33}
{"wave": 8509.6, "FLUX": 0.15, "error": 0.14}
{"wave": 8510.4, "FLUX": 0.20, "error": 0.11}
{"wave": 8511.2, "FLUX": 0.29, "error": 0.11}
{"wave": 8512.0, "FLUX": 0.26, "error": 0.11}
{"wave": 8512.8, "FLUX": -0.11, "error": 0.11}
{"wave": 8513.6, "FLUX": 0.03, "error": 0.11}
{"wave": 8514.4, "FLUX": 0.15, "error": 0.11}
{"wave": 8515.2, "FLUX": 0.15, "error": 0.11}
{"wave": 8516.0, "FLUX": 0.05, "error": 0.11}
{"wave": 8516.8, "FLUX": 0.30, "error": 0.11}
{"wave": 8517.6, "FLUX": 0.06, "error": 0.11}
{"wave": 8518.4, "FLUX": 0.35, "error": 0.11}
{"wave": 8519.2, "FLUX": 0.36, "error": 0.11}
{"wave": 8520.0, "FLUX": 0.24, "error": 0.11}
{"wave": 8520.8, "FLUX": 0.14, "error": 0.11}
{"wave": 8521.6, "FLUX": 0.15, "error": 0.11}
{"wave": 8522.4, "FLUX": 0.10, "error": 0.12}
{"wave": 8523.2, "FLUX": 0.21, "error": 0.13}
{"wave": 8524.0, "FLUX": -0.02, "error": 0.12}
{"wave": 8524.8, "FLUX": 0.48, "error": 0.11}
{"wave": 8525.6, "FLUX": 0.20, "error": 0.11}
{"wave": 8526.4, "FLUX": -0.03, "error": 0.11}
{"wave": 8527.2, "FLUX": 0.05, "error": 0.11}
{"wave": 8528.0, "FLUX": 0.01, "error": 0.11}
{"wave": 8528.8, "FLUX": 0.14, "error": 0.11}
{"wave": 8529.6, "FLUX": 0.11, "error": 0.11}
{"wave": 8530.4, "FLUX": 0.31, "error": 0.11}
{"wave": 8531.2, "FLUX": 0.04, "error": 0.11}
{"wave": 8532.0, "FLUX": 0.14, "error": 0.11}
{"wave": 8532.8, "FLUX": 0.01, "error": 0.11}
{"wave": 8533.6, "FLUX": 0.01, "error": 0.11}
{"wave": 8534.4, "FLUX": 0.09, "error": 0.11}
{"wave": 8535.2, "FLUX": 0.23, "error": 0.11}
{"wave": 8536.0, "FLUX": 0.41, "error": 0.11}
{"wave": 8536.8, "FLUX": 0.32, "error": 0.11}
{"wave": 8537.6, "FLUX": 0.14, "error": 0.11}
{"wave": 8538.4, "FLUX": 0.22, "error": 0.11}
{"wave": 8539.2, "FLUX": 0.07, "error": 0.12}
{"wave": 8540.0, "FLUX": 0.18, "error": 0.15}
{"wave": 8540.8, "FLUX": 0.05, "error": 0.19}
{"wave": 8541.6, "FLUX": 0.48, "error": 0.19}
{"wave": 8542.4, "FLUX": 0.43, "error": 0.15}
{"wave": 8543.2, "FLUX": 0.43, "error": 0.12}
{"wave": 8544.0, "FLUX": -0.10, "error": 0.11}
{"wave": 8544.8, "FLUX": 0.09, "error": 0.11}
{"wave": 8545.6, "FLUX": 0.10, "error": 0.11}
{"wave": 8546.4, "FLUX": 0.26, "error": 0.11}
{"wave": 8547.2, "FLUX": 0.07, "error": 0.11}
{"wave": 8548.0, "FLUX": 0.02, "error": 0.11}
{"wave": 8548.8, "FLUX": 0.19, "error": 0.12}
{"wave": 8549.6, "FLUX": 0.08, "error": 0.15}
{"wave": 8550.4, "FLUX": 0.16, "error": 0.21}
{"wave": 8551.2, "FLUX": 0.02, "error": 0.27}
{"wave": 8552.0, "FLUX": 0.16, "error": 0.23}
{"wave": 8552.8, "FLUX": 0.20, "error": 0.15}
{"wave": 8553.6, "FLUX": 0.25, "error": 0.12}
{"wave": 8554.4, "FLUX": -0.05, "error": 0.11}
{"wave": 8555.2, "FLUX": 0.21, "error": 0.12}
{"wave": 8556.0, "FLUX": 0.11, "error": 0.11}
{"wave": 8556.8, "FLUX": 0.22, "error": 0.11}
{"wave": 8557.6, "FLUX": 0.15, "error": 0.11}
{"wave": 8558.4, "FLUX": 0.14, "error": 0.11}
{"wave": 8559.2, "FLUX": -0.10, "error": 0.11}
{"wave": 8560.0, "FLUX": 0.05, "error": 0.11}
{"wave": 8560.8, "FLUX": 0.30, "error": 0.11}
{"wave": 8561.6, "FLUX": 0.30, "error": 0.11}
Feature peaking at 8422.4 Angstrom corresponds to H-gamma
